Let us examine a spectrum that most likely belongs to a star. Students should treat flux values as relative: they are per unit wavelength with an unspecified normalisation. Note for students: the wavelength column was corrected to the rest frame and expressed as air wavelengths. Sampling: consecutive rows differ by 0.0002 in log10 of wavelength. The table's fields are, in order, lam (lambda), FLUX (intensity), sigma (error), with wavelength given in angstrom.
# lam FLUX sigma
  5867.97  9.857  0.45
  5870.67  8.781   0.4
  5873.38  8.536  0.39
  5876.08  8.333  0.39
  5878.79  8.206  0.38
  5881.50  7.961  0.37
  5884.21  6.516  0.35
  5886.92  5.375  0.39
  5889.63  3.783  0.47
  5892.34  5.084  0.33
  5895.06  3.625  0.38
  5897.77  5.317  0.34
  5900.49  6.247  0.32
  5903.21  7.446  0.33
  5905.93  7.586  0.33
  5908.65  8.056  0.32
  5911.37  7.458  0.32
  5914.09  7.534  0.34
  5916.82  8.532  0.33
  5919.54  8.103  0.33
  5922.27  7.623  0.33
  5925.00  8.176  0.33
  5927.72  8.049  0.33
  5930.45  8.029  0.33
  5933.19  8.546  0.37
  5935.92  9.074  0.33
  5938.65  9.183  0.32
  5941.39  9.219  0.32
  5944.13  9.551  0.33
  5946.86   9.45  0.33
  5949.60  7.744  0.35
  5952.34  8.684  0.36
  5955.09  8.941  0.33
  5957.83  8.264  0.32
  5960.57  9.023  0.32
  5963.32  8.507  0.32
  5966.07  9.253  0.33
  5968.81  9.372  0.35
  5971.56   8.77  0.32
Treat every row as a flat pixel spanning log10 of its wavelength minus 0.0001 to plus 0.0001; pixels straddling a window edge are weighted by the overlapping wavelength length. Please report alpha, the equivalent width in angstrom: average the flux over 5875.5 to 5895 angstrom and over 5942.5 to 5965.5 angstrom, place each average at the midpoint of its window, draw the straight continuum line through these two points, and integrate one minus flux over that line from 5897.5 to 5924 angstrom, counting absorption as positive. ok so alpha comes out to -1.2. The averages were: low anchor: 6.2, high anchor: 8.79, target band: 7.49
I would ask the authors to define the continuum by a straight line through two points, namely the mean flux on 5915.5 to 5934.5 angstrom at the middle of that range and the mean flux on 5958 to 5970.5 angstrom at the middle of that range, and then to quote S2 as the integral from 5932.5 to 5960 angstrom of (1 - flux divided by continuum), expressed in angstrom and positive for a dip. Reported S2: -0.9 angstrom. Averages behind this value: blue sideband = 8.15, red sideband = 8.96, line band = 8.88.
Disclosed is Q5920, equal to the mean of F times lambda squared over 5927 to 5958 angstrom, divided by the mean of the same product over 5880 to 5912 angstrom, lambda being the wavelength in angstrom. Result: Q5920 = 1.4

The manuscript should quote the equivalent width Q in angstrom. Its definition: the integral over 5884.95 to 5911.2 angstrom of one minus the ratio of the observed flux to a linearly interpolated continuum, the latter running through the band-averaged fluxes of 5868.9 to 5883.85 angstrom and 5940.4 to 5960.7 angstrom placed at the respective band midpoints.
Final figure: 7.9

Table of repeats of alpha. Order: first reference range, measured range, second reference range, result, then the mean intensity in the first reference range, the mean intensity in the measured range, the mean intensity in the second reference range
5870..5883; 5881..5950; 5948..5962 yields 8.3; 8.32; 7.43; 8.54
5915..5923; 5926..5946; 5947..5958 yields -1.2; 8.09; 8.82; 8.54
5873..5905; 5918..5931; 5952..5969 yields -0.7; 6.32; 8.01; 8.84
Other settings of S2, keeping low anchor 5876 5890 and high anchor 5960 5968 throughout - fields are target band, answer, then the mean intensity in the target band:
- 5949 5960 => 0.2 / 8.5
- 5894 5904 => 2.2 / 5.62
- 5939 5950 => -0.9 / 9.12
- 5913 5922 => -0.4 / 8.02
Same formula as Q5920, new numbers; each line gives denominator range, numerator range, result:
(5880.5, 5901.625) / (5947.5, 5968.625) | 1.64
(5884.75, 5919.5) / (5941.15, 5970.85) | 1.41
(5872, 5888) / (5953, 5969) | 1.21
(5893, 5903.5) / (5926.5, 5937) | 1.56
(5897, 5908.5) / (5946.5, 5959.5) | 1.27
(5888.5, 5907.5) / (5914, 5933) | 1.44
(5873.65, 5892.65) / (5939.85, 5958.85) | 1.36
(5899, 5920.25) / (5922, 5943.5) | 1.14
